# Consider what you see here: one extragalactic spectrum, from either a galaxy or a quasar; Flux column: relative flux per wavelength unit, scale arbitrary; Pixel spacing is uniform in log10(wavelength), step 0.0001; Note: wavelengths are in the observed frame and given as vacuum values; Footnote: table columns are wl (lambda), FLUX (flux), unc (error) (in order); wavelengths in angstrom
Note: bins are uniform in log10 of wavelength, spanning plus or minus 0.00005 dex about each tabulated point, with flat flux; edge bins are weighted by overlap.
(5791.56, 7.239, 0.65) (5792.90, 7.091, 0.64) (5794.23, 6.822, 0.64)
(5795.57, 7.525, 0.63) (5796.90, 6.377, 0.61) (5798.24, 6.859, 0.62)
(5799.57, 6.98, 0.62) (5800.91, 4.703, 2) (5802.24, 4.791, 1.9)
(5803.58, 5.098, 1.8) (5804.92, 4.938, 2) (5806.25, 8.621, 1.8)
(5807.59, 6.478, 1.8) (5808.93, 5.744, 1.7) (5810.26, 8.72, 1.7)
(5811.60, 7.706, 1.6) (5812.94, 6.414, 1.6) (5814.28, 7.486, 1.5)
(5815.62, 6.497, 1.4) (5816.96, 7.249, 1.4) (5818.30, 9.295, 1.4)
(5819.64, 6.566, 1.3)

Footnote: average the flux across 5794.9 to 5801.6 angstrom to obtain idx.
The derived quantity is 6.48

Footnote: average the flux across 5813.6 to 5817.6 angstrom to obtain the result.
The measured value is 7.07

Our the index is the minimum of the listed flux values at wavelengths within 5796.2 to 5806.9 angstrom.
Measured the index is 4.703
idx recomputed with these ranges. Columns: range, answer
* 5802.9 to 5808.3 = 6.27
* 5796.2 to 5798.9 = 6.63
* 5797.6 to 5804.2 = 5.69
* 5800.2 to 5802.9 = 4.78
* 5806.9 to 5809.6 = 6.14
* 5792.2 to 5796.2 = 7.13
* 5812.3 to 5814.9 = 6.94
